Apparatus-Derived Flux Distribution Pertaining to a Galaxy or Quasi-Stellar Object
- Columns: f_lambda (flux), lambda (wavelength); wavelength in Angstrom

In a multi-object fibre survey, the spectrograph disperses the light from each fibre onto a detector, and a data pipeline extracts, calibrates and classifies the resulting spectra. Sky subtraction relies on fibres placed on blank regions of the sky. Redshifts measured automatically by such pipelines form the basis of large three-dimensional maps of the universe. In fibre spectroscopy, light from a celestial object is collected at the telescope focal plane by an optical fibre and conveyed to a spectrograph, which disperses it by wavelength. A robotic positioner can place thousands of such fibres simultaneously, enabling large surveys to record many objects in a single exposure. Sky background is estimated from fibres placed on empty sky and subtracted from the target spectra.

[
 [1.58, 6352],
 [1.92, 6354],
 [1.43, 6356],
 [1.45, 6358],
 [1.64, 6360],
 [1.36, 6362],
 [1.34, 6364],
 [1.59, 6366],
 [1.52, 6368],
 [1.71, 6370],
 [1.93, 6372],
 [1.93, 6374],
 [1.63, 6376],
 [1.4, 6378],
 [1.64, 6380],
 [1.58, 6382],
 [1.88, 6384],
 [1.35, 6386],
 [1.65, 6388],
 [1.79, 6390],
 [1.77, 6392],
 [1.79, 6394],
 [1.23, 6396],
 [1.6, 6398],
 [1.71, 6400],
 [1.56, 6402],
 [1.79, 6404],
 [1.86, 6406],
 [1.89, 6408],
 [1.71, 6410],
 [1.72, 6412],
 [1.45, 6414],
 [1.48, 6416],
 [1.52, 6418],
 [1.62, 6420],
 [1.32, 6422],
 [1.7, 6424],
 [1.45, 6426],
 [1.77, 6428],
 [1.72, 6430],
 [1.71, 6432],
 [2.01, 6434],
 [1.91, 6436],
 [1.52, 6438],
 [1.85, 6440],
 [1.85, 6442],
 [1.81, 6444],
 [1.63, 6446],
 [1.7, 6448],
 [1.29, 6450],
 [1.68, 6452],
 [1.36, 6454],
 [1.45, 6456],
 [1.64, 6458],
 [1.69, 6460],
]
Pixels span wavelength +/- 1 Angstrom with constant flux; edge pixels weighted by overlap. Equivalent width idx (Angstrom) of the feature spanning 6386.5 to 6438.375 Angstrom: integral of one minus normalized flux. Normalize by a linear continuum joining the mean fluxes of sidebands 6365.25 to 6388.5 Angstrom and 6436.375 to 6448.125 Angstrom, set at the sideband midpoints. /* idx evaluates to 1.1 Angstrom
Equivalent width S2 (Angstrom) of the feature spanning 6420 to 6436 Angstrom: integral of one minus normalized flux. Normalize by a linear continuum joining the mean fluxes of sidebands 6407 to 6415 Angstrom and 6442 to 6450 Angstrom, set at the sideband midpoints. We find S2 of 0.04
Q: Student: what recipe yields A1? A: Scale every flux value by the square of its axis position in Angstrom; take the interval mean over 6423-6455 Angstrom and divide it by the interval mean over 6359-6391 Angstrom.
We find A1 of 1.1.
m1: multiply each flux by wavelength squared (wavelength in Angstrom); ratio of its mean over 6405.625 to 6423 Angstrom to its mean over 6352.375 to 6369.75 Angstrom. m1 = 1.06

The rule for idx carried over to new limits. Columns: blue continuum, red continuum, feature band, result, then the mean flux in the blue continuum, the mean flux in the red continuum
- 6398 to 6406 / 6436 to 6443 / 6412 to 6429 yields 1.78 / 1.7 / 1.76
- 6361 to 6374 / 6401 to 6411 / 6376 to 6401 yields 1.08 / 1.6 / 1.76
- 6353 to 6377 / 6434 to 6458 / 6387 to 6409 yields -0.80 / 1.62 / 1.66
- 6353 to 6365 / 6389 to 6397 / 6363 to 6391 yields -0.90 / 1.52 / 1.65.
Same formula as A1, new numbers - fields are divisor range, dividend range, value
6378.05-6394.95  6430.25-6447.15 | 1.09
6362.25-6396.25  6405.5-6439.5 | 1.03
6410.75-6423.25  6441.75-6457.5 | 1.05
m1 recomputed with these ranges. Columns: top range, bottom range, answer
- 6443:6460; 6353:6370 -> 1.05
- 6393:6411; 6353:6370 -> 1.11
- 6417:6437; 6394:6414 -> 1.01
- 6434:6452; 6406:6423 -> 1.08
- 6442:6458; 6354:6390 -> 1.01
